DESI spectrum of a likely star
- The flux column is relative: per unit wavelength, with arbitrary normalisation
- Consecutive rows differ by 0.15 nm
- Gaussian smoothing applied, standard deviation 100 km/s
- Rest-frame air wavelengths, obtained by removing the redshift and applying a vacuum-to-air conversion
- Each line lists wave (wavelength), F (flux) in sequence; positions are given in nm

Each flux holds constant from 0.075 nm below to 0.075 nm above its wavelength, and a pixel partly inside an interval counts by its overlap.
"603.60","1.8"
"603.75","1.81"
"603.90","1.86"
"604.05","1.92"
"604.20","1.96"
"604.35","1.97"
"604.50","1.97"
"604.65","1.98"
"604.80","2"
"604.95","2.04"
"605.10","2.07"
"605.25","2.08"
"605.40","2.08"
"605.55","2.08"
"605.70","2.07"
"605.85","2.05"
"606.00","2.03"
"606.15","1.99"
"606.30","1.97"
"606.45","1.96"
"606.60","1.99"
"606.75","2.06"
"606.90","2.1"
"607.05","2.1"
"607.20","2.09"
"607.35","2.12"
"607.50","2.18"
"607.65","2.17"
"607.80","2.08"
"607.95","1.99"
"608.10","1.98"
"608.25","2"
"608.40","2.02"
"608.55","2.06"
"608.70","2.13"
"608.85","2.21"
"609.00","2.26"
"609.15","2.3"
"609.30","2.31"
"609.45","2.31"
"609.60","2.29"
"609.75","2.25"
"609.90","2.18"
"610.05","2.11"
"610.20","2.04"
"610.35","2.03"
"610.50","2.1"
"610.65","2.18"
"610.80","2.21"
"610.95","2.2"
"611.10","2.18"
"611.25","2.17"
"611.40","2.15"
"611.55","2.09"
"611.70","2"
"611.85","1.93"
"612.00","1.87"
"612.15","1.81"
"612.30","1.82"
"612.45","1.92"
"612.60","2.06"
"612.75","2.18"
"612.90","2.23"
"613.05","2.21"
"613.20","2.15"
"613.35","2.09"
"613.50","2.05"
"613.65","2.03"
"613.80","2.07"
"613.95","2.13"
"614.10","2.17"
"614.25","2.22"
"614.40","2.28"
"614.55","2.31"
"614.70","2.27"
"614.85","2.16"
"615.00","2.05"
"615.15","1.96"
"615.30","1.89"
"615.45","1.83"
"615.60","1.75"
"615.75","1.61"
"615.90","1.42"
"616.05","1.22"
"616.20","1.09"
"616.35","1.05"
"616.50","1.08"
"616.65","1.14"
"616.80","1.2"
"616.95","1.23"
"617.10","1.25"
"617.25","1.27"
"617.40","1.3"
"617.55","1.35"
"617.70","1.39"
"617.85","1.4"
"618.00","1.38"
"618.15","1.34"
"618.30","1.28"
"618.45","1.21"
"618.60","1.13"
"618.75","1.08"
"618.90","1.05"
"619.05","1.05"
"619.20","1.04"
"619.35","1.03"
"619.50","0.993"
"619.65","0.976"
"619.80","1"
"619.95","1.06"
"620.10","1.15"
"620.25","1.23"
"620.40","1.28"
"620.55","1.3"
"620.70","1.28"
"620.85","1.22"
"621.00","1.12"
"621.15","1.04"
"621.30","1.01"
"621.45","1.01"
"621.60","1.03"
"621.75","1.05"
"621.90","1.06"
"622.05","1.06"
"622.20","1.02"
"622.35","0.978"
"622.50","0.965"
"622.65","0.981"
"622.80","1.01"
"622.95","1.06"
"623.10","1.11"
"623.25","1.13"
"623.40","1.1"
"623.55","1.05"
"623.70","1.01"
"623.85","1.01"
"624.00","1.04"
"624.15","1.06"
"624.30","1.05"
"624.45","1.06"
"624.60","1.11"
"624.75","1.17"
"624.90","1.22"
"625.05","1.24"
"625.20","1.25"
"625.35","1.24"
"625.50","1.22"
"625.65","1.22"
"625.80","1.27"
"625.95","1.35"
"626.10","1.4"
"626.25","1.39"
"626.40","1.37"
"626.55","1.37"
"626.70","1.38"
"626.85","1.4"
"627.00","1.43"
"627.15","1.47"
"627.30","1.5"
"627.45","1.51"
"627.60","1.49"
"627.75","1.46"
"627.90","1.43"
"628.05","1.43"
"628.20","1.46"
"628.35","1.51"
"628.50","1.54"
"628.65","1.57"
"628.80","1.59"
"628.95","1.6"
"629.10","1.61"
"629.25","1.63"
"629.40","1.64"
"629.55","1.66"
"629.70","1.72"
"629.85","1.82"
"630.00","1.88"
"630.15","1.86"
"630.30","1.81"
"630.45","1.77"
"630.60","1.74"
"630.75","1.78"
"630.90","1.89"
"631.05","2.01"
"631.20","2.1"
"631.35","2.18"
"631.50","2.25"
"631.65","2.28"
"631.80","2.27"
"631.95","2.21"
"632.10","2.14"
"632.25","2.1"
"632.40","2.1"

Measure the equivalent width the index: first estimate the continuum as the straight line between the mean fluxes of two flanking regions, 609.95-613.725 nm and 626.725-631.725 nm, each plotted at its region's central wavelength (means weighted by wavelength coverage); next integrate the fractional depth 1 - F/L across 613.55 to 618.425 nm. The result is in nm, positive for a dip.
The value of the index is 0.89 nm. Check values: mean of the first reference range 2.07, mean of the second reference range 1.69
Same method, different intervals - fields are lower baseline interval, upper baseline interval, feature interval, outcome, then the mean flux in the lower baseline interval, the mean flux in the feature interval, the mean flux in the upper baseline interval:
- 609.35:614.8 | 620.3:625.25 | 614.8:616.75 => 0.25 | 2.12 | 1.55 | 1.09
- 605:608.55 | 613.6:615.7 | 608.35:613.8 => -0.13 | 2.05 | 2.11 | 2.07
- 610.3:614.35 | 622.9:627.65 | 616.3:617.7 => 0.44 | 2.08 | 1.22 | 1.24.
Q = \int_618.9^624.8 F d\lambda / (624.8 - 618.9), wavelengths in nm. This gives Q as 1.07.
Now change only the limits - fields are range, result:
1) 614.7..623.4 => 1.24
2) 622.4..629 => 1.28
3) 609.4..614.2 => 2.1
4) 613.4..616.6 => 1.84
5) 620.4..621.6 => 1.14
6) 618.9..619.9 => 1.02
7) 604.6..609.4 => 2.08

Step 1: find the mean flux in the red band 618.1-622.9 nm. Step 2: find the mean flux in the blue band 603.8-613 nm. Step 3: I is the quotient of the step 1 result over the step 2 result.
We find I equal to 0.53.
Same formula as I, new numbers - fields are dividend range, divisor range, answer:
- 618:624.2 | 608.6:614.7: 0.51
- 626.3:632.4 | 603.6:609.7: 0.84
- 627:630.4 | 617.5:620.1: 1.38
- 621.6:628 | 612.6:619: 0.73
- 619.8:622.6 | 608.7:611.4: 0.50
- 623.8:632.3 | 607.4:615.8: 0.75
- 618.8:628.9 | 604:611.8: 0.58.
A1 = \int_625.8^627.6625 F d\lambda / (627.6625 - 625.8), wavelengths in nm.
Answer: 1.42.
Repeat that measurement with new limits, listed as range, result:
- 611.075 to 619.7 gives 1.66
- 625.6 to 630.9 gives 1.55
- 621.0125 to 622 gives 1.04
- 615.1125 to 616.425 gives 1.52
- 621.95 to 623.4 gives 1.04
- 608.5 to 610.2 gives 2.21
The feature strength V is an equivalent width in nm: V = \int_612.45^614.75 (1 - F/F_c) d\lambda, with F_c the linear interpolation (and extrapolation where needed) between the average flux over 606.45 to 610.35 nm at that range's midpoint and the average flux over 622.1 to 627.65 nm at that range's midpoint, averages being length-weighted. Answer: -0.40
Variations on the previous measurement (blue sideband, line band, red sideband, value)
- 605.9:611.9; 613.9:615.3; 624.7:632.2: -0.13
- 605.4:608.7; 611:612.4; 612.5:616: 0.03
